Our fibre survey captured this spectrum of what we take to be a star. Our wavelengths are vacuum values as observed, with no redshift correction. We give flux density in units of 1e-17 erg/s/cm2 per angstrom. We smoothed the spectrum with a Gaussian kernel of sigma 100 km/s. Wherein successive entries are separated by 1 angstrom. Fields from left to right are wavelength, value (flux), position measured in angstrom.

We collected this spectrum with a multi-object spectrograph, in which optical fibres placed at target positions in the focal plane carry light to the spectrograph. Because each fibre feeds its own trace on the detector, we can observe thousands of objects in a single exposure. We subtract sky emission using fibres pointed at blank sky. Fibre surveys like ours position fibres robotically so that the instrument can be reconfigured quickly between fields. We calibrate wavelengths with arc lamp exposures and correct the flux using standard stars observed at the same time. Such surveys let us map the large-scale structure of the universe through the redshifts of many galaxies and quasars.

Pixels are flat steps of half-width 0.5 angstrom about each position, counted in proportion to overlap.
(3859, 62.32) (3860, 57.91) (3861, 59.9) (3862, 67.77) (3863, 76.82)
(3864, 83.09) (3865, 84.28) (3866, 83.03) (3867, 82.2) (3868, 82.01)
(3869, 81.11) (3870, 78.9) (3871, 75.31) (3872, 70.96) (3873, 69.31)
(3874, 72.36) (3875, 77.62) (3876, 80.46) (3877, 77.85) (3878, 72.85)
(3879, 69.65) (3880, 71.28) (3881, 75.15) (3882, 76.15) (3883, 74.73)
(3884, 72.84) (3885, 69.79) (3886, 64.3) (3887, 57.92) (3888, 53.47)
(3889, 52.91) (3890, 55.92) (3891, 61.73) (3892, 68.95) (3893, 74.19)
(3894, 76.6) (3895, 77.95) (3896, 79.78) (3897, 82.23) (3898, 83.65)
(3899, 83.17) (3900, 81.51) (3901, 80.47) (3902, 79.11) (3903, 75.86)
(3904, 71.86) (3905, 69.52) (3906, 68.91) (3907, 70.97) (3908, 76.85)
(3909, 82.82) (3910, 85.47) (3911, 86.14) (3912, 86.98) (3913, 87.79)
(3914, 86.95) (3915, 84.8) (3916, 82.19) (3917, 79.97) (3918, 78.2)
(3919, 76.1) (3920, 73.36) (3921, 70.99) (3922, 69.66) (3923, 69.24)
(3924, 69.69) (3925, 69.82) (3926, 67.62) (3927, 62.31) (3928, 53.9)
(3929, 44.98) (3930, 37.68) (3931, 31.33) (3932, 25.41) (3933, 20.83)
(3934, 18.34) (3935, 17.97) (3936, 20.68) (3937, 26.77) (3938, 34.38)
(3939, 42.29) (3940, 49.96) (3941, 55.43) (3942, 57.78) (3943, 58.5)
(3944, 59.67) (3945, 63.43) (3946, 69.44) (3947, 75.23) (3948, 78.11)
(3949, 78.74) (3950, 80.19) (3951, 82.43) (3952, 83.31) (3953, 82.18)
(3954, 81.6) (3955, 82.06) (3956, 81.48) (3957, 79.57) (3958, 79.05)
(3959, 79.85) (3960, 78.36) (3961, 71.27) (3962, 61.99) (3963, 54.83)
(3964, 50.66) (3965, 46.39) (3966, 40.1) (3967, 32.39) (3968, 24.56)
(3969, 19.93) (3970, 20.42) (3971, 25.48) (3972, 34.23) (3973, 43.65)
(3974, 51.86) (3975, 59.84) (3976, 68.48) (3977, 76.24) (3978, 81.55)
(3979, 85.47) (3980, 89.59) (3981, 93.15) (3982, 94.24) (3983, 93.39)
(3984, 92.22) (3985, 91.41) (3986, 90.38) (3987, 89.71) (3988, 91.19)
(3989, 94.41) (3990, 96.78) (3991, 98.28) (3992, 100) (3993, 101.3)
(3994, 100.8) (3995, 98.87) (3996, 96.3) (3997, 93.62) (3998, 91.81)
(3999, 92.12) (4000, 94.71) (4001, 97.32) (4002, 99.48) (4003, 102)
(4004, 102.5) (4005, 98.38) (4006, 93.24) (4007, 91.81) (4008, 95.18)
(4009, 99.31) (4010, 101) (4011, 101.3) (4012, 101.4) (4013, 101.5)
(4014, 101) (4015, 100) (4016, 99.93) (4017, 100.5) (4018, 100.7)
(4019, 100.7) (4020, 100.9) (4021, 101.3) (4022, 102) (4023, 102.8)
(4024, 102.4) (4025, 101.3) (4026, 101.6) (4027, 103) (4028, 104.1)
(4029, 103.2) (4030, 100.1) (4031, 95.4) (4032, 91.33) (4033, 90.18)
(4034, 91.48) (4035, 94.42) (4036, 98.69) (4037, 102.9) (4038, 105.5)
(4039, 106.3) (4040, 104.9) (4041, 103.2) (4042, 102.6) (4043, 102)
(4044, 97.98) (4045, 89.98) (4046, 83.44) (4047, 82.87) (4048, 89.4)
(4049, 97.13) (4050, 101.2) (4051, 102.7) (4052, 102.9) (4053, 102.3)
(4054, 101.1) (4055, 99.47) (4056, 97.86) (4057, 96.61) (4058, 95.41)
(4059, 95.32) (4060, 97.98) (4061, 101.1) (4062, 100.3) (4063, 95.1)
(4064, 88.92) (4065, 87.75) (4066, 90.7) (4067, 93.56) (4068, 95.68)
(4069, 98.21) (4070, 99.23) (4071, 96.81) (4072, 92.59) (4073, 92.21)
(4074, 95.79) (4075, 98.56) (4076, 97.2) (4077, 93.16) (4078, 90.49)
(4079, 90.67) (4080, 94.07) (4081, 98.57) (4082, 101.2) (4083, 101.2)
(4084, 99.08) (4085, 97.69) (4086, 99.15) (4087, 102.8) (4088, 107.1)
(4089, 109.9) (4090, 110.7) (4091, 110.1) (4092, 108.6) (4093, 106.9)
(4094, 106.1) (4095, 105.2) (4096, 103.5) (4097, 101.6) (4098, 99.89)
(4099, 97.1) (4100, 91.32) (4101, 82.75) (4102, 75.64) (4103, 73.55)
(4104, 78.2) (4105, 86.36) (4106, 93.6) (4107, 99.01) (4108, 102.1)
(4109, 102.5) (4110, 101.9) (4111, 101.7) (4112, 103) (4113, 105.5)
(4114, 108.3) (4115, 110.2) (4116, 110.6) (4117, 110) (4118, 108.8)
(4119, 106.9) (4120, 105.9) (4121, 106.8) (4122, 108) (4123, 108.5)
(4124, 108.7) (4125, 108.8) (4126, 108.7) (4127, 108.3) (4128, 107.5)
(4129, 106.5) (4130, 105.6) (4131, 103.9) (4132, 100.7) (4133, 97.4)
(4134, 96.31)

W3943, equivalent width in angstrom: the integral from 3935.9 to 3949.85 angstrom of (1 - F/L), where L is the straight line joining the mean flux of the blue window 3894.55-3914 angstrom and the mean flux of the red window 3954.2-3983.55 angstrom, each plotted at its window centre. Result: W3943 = 2.5 angstrom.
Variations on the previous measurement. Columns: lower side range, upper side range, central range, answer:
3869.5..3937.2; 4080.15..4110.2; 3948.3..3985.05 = 5.33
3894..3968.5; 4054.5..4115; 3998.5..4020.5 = -4.57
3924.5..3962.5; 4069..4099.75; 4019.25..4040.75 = -4.08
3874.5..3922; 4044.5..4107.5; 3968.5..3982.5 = 4.01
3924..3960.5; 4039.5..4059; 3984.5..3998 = -3.35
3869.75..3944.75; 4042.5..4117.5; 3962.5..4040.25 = -2.84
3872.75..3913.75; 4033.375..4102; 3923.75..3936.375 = 6.03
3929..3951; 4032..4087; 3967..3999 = -4.70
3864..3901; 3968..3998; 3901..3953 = 7.88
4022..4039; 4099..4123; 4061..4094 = 0.27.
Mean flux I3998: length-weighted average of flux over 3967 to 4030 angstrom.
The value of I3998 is 88.1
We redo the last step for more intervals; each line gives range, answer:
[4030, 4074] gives 96.7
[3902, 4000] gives 68.8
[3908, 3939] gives 60.1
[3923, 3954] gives 54.6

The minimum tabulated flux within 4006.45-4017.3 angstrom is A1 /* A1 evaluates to 91.81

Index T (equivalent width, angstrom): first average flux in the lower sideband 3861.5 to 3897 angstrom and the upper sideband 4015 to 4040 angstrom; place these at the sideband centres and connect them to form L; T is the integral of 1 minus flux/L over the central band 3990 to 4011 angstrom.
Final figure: -0.5 angstrom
